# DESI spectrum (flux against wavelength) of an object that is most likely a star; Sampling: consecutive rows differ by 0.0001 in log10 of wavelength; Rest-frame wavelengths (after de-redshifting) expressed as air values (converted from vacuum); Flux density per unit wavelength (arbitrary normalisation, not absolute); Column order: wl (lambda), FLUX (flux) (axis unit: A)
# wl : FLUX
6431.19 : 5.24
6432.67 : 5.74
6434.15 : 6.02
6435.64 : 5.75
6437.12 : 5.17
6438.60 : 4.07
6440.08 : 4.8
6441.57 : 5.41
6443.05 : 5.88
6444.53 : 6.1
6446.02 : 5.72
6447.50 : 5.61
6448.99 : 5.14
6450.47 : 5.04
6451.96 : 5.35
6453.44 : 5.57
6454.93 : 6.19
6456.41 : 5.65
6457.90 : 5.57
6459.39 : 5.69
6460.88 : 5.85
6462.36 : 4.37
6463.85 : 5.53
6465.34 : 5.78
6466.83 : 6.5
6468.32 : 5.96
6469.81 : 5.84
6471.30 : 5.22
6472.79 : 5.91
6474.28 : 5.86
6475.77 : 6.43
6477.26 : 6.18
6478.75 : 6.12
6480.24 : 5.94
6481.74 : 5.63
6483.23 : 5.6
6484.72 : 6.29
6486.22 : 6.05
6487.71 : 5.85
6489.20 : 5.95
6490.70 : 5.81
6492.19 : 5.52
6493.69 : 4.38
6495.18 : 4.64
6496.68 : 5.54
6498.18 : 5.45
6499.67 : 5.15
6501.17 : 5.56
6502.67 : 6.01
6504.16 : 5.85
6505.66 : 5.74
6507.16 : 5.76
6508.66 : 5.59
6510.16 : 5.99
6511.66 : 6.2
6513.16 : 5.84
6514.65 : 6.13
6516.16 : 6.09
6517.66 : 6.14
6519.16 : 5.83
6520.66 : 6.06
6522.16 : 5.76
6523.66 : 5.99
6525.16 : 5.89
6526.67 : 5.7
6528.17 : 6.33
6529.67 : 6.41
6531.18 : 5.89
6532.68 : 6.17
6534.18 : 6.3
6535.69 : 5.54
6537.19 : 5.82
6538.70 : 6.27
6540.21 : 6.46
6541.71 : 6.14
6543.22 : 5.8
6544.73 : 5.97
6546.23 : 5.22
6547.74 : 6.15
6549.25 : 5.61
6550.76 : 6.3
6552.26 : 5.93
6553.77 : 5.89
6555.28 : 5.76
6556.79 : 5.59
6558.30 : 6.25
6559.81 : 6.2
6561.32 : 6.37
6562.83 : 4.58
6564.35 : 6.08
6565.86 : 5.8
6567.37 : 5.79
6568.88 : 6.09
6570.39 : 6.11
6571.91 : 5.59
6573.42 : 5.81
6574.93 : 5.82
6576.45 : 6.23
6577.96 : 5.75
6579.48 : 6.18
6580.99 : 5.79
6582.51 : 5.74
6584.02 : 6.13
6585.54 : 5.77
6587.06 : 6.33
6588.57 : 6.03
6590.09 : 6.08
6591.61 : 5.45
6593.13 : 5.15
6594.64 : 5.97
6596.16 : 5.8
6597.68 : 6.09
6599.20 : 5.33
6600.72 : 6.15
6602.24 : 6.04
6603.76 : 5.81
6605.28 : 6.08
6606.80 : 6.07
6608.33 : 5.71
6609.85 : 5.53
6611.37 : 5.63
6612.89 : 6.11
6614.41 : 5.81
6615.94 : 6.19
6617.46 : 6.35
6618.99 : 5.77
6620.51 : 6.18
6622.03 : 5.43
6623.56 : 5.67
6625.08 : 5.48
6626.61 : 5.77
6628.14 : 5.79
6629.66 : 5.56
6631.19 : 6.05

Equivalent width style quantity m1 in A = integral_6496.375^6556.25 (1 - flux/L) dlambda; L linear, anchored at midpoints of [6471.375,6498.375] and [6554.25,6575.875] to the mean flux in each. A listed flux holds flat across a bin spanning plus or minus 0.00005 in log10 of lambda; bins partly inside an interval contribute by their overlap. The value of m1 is -1.2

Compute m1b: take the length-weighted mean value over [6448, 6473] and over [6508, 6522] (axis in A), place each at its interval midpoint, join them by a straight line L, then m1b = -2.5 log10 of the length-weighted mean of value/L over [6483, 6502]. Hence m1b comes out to 0.057 mag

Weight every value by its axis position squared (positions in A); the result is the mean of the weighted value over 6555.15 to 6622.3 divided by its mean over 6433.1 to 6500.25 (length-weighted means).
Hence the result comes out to 1.1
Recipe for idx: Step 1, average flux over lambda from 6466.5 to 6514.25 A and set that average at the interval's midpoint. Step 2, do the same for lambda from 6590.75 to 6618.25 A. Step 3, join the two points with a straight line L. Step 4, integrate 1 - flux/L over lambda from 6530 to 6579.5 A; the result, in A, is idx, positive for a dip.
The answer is -1.0 A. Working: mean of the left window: 5.76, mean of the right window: 5.85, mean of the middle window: 5.92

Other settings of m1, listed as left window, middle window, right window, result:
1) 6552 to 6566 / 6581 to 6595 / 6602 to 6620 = 0.1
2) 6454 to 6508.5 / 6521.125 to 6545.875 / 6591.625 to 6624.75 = -1.1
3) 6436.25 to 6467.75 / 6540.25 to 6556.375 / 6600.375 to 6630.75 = -0.6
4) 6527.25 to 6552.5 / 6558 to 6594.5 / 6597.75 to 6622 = 0.5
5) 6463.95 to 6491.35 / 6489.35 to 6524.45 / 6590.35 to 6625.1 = 1.2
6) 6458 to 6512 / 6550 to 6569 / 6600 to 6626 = -0.3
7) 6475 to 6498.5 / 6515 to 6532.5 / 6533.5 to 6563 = -0.5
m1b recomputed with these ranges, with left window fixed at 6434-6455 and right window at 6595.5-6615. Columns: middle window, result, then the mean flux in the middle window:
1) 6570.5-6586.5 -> -0.02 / 5.89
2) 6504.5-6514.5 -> -0.05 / 5.87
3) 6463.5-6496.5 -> -0.05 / 5.77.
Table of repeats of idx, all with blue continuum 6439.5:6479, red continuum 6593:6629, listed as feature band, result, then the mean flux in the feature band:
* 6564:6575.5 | -0.2 A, 5.89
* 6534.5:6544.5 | -0.4 A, 6.01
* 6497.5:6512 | 0.0 A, 5.72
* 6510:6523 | -0.6 A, 6.01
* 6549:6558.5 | -0.2 A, 5.9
